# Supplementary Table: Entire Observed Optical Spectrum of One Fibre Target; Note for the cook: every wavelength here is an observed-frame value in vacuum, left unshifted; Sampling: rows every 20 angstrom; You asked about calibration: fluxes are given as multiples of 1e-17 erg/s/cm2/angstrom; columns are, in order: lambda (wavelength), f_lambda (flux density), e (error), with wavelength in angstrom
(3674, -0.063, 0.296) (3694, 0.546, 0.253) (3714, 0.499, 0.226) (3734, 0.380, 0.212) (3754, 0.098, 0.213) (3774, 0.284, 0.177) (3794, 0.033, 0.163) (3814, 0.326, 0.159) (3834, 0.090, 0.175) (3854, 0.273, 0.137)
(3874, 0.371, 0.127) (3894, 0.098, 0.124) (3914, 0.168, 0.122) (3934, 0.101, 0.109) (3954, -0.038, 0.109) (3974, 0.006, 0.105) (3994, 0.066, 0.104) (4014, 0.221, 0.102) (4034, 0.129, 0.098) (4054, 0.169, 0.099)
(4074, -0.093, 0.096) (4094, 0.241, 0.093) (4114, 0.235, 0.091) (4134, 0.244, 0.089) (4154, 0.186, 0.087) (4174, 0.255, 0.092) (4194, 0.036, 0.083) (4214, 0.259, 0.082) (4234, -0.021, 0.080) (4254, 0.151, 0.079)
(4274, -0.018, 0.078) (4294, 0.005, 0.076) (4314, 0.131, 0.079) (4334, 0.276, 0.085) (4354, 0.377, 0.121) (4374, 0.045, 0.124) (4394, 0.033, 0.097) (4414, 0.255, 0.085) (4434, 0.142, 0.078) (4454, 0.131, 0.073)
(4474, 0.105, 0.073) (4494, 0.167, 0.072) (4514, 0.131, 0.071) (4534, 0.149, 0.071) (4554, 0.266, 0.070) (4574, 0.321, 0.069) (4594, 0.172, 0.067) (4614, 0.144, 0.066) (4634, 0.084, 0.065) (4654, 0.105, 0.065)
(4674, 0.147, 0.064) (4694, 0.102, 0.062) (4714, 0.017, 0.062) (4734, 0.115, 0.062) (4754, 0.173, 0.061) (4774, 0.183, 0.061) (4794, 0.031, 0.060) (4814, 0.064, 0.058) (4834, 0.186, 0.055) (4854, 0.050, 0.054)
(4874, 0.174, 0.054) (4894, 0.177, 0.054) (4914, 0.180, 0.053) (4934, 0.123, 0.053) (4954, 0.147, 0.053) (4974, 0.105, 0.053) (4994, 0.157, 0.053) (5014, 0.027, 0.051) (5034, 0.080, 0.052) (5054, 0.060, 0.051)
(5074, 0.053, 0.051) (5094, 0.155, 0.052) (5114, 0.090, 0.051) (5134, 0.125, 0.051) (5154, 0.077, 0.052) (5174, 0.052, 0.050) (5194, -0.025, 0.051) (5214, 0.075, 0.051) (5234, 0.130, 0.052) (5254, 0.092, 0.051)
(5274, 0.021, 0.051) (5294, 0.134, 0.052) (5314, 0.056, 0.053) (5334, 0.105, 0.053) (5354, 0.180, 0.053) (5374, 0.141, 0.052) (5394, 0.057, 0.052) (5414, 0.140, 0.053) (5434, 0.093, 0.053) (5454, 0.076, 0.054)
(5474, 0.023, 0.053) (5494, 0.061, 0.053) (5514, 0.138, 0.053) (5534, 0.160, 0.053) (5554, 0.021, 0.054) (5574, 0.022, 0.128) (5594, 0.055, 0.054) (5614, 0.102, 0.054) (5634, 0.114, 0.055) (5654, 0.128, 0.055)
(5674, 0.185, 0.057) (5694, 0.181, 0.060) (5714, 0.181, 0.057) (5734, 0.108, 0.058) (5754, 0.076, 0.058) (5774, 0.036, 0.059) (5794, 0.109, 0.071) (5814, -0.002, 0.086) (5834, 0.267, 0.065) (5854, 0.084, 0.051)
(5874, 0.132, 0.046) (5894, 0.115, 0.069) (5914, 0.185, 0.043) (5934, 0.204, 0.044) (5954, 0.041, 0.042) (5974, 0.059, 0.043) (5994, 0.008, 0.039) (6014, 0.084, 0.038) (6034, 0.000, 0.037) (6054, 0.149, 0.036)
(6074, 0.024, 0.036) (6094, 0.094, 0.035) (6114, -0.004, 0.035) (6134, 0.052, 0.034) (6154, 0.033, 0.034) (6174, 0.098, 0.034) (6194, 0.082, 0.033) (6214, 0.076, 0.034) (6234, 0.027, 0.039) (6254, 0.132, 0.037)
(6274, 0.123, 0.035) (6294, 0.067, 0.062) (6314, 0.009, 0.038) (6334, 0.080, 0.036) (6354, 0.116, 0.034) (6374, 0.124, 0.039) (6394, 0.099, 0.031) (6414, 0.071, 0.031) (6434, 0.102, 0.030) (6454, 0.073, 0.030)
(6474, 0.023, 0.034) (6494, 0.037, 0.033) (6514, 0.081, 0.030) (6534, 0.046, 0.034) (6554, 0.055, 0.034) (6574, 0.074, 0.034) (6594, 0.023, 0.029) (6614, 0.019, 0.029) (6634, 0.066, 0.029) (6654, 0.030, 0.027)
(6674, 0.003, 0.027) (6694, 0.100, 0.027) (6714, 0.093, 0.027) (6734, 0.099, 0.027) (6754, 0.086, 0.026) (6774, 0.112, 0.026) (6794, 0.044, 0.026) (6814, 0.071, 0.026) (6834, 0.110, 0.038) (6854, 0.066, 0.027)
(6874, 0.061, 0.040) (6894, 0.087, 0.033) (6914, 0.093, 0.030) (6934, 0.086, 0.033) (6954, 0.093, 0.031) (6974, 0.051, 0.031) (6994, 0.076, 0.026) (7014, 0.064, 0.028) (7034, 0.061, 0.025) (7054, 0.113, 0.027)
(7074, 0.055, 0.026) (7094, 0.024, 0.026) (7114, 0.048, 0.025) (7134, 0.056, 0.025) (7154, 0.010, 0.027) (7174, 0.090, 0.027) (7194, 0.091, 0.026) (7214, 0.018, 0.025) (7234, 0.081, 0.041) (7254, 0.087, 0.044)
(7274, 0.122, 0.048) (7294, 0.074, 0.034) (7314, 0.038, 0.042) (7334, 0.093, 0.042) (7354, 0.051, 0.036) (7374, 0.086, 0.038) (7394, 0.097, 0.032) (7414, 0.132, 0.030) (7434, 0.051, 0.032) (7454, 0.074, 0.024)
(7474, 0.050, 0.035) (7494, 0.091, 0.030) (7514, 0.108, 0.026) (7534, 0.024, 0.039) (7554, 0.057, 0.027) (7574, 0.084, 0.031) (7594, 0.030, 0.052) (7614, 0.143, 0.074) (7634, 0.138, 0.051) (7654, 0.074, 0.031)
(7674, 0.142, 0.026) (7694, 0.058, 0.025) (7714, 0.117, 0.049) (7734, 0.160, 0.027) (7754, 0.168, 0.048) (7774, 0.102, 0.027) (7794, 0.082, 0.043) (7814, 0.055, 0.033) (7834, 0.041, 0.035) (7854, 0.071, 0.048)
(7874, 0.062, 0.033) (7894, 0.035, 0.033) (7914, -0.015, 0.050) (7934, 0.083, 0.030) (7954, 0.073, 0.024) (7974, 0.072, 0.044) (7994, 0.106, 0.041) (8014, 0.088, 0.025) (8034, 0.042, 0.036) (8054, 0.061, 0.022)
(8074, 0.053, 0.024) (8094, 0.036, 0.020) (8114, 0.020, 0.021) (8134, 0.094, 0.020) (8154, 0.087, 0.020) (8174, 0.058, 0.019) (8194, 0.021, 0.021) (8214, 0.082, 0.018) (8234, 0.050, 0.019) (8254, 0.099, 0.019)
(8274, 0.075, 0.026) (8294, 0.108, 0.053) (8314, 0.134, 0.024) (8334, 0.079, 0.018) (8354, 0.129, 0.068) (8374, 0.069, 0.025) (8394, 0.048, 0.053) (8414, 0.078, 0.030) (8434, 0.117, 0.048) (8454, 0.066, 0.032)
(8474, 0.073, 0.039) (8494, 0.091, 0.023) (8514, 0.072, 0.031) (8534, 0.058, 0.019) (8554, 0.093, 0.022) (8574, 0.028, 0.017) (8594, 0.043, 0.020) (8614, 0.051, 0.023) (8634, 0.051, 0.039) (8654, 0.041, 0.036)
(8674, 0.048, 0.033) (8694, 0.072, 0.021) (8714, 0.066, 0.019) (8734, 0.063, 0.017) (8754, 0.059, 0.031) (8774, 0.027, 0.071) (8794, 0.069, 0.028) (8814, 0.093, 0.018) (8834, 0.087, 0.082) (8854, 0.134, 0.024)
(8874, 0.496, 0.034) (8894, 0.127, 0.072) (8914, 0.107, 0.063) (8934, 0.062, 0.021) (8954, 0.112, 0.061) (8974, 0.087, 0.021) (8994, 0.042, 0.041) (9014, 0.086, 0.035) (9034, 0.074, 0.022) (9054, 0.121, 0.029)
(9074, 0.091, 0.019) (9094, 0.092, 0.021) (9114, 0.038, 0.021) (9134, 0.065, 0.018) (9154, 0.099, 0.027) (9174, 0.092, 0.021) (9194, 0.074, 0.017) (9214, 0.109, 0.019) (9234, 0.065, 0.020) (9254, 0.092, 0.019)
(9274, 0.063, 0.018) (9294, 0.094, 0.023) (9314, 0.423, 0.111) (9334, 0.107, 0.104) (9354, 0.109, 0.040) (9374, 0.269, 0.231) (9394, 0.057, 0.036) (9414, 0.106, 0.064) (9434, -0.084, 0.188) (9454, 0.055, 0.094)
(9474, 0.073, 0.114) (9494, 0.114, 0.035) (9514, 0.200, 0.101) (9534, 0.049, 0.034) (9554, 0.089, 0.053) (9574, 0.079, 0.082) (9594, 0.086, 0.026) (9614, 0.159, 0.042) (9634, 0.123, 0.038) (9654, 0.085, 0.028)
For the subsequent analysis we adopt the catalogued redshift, 1.38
